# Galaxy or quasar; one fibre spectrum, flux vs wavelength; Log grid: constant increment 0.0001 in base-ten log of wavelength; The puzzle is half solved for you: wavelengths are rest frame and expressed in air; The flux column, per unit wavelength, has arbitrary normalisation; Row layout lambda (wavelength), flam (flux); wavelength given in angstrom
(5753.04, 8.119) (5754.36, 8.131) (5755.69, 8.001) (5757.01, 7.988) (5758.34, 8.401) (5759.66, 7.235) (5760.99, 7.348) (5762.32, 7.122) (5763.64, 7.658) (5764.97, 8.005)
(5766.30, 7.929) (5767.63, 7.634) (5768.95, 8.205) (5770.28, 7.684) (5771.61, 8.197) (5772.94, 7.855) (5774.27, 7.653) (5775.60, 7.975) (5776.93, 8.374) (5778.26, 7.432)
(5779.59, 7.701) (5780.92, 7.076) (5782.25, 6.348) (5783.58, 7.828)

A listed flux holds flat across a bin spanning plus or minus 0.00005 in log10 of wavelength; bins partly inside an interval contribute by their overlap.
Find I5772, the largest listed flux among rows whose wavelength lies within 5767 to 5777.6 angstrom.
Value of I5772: 8.374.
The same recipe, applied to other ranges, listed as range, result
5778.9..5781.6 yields 7.701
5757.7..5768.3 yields 8.401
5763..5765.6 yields 8.005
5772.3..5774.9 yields 7.855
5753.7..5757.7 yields 8.131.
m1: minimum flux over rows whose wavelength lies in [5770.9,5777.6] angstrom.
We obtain 7.653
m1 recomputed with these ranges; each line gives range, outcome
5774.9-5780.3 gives 7.432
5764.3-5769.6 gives 7.634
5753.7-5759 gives 7.988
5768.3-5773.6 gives 7.684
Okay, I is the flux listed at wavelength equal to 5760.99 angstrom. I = 7.348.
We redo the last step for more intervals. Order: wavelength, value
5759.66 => 7.235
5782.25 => 6.348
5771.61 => 8.197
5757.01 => 7.988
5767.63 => 7.634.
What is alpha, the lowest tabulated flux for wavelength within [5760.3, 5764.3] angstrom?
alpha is 7.122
